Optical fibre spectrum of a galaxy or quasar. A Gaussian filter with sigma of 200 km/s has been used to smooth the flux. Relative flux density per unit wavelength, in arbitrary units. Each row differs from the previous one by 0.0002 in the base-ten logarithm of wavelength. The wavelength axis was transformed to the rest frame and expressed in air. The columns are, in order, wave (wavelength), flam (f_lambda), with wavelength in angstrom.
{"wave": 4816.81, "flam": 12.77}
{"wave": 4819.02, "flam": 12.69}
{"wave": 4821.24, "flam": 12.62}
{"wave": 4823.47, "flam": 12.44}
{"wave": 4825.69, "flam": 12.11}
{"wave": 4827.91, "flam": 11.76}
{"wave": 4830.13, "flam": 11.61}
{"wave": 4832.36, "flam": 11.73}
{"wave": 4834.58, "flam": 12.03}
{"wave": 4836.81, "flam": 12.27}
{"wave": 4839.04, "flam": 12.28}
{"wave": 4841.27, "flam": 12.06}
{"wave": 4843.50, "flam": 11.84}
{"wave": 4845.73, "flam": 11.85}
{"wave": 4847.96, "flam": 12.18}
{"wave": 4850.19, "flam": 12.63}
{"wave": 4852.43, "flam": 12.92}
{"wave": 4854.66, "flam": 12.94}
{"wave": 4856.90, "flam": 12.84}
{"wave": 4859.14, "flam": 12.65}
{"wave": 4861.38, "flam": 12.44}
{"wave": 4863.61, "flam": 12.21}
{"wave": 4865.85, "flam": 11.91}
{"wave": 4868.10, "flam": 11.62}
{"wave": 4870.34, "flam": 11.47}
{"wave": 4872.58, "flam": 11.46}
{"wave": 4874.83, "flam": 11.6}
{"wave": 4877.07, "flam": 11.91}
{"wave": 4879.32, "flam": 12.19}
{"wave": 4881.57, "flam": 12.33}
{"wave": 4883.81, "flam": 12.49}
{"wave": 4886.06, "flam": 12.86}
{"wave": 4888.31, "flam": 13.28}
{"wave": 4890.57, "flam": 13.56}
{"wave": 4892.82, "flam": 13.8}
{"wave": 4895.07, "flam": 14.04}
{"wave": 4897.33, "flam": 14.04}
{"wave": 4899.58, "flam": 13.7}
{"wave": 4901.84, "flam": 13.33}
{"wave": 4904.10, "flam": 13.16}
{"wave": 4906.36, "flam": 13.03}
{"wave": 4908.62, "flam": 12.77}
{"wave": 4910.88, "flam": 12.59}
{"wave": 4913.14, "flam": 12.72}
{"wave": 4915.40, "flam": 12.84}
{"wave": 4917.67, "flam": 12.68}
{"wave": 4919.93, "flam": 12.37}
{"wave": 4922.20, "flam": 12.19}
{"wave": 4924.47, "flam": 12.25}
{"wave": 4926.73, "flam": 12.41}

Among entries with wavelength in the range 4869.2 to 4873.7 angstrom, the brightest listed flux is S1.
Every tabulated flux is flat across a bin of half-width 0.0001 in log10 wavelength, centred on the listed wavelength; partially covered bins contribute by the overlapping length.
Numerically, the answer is 11.47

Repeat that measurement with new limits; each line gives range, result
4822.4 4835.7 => 12.44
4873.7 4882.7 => 12.33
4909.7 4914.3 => 12.72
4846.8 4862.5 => 12.94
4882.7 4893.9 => 13.8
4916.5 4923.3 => 12.68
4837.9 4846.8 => 12.28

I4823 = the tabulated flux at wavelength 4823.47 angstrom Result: 12.44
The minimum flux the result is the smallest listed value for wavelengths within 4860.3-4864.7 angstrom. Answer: 12.21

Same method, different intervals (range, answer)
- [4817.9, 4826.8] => 12.11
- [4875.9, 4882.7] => 11.91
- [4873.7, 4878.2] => 11.6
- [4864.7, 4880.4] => 11.46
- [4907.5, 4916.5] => 12.59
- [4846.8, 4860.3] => 12.18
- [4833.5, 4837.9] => 12.03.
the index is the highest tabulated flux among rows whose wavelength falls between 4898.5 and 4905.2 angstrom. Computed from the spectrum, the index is 13.7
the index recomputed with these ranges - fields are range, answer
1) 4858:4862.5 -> 12.65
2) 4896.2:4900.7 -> 14.04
